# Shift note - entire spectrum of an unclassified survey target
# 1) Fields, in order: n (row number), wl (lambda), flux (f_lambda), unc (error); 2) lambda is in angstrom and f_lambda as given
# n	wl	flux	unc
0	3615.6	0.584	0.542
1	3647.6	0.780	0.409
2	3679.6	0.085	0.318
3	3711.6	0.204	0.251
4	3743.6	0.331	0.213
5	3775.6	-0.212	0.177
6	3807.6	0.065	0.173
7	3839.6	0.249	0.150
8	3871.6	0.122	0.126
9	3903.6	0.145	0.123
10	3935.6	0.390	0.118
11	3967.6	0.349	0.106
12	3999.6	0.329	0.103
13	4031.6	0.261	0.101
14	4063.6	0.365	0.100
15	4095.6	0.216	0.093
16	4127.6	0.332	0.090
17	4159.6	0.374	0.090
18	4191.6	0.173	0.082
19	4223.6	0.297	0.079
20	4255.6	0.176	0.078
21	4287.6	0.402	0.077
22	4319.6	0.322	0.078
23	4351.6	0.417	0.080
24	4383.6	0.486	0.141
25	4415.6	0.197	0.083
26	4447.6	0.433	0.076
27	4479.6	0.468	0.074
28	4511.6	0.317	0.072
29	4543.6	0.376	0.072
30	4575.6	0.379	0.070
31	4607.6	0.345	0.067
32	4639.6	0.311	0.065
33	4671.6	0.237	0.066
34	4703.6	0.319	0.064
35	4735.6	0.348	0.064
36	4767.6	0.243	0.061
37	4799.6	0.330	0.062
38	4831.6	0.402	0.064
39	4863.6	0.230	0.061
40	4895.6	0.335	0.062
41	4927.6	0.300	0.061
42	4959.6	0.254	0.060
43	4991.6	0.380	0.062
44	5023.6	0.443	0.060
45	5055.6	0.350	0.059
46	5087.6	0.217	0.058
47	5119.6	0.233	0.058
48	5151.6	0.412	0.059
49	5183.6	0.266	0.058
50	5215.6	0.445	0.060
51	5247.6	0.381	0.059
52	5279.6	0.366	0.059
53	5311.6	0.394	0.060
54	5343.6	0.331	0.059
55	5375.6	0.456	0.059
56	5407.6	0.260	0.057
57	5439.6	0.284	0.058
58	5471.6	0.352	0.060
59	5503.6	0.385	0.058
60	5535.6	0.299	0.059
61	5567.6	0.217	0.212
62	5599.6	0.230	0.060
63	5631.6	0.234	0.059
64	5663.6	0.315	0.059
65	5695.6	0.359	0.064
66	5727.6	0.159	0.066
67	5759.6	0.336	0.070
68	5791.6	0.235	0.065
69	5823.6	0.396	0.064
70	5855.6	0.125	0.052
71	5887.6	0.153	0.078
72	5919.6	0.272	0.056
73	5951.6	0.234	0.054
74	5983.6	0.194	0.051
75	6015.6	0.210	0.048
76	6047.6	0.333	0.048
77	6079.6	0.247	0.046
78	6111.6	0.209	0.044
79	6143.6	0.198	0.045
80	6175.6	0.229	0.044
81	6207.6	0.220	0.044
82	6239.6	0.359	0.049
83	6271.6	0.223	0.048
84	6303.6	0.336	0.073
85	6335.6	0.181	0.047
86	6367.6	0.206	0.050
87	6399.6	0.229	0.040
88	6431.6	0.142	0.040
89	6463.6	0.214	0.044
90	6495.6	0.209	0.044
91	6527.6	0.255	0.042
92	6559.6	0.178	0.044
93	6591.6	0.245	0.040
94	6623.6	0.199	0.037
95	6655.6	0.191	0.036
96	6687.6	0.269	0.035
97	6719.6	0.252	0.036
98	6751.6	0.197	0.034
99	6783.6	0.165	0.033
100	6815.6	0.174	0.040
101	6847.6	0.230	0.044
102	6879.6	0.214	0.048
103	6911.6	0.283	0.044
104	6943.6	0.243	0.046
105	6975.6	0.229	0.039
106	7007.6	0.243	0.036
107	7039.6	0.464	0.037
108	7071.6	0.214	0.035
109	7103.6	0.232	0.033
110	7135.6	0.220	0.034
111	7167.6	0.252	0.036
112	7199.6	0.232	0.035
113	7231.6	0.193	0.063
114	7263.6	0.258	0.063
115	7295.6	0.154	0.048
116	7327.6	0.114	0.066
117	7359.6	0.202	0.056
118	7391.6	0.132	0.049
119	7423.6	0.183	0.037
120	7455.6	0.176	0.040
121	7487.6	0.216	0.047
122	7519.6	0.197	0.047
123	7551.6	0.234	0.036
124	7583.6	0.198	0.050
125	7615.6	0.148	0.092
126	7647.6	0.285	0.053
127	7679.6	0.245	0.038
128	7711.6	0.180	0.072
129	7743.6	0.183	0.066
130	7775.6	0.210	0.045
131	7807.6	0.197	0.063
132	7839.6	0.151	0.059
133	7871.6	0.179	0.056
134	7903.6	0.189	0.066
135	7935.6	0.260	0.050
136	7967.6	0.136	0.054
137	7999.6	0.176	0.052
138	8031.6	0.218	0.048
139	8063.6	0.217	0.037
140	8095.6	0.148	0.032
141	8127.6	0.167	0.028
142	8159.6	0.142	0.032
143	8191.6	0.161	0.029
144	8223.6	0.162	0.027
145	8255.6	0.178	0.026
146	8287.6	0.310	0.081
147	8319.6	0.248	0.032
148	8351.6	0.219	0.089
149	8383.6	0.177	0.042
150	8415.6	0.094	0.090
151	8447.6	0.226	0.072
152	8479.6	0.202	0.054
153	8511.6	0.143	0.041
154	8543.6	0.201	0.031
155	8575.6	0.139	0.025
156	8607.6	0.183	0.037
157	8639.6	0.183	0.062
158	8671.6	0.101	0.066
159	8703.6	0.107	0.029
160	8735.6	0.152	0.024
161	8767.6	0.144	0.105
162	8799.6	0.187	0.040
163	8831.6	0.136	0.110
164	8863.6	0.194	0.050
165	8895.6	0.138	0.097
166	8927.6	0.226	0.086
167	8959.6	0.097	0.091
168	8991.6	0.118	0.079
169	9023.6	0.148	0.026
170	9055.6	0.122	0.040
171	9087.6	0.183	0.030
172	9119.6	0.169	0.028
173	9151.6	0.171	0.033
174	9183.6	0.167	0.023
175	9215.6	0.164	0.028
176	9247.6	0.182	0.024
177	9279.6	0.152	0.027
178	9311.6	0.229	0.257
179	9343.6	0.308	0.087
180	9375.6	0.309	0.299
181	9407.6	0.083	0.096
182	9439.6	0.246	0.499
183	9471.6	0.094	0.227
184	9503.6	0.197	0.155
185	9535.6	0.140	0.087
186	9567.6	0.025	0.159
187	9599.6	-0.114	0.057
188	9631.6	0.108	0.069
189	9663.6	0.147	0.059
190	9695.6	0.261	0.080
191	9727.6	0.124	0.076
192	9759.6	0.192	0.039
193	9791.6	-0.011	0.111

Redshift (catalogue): 0.07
